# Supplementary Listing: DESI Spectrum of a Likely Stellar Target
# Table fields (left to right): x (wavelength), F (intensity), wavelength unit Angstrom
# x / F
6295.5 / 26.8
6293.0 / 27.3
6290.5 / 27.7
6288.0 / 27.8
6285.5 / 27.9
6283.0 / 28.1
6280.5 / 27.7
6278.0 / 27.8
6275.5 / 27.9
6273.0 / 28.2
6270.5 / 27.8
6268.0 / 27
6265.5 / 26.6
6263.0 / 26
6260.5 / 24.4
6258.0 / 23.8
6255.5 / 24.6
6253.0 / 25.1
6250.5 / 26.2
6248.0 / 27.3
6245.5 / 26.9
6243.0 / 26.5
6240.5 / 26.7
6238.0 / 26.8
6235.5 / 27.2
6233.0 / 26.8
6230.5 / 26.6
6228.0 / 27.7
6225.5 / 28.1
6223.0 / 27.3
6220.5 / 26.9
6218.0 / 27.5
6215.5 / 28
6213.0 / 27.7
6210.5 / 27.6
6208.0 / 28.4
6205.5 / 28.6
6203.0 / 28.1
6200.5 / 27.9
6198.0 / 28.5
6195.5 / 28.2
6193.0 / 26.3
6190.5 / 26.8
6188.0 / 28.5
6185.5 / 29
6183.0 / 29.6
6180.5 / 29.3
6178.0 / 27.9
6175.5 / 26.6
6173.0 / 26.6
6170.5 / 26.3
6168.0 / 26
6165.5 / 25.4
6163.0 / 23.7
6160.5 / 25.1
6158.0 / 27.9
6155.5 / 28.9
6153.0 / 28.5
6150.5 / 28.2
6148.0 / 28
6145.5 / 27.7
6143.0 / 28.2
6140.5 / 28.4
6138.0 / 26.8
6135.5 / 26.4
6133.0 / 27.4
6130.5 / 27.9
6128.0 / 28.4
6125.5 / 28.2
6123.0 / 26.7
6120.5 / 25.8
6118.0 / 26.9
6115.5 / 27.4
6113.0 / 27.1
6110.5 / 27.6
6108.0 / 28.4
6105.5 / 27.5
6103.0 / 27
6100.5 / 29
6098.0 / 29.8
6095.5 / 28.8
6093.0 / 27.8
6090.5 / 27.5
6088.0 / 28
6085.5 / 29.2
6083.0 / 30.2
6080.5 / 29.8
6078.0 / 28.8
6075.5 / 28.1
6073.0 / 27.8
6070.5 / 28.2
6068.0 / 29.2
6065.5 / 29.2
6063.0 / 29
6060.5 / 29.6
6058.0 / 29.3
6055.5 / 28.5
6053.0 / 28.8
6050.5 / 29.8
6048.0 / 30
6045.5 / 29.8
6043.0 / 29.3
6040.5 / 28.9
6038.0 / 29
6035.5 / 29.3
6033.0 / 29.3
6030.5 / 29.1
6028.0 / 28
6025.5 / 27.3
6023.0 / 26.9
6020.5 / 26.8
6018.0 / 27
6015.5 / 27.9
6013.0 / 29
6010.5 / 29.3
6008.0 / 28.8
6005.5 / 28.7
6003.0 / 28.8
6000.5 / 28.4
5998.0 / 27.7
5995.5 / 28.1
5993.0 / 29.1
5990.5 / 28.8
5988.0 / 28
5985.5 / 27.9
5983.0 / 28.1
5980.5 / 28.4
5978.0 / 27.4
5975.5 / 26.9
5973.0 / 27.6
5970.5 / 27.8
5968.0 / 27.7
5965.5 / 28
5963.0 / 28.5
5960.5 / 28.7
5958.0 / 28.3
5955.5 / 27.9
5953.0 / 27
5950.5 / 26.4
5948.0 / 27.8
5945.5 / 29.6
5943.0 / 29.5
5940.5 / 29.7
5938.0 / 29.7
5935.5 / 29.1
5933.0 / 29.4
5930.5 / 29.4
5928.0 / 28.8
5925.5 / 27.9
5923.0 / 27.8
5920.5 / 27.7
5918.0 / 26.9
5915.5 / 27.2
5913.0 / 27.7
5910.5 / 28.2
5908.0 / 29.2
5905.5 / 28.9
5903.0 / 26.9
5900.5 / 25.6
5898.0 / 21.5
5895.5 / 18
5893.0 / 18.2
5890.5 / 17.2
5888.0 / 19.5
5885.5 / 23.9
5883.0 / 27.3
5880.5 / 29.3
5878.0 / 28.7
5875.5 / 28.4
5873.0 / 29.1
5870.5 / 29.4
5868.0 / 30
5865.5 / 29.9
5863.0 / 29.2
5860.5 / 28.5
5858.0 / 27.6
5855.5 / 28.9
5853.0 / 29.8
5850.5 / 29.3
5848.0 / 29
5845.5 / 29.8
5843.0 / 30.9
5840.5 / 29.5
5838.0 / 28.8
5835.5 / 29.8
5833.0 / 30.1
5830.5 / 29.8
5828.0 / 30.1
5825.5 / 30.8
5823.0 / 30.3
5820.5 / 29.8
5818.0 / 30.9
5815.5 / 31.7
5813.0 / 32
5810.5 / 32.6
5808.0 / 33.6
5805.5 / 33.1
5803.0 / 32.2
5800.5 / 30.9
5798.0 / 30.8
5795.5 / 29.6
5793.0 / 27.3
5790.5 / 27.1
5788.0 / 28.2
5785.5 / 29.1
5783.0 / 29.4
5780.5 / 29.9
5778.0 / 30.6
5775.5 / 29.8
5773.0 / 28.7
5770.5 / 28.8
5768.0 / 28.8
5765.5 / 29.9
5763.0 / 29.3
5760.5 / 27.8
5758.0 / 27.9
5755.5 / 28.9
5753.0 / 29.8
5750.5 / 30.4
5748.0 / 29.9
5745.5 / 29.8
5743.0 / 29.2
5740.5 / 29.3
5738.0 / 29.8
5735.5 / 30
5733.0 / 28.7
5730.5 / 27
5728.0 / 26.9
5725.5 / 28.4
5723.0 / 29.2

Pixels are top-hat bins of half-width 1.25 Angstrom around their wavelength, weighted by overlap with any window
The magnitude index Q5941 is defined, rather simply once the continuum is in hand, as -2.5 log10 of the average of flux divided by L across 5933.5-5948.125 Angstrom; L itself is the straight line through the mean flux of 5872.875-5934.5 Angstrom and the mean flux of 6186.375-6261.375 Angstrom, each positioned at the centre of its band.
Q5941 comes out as -0.12 mag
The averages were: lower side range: 26.1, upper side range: 27.1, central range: 29.4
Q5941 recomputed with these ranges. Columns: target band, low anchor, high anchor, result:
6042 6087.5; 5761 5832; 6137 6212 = -0.03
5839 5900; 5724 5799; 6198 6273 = 0.07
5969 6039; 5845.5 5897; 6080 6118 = -0.02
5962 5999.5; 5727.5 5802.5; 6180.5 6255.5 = 0.01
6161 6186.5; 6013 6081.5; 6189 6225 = 0.04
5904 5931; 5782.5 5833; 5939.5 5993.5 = 0.03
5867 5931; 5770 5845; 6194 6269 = 0.13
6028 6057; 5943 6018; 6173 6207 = -0.04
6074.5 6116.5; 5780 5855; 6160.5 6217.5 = -0.01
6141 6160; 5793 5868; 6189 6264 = -0.02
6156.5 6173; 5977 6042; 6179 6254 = 0.08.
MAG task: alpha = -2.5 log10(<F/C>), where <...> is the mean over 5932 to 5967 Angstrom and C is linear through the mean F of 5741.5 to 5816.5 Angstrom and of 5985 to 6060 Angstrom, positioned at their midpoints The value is 0.02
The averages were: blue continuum 29.9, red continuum 28.6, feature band 28.5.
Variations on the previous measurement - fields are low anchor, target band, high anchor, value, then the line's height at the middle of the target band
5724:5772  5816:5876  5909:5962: -0.04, 28.6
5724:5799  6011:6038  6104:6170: -0.01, 27.8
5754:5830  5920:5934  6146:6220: 0.02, 29.2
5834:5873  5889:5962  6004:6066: 0.09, 29.1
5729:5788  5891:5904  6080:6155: 0.31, 28.7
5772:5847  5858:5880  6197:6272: 0.03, 29.8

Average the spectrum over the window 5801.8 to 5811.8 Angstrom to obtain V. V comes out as 32.9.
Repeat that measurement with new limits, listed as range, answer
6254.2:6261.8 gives 24.3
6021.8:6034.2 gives 28.1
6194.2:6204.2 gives 28.2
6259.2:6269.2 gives 26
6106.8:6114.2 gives 27.7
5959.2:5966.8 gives 28.4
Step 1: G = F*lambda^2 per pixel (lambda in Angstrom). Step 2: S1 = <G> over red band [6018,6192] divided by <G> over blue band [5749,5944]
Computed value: 1.07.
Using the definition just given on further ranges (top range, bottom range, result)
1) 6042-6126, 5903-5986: 1.06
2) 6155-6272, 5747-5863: 1.04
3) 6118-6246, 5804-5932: 1.08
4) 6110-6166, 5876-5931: 1.15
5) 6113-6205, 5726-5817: 1.05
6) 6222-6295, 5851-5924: 1.14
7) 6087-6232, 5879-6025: 1.08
